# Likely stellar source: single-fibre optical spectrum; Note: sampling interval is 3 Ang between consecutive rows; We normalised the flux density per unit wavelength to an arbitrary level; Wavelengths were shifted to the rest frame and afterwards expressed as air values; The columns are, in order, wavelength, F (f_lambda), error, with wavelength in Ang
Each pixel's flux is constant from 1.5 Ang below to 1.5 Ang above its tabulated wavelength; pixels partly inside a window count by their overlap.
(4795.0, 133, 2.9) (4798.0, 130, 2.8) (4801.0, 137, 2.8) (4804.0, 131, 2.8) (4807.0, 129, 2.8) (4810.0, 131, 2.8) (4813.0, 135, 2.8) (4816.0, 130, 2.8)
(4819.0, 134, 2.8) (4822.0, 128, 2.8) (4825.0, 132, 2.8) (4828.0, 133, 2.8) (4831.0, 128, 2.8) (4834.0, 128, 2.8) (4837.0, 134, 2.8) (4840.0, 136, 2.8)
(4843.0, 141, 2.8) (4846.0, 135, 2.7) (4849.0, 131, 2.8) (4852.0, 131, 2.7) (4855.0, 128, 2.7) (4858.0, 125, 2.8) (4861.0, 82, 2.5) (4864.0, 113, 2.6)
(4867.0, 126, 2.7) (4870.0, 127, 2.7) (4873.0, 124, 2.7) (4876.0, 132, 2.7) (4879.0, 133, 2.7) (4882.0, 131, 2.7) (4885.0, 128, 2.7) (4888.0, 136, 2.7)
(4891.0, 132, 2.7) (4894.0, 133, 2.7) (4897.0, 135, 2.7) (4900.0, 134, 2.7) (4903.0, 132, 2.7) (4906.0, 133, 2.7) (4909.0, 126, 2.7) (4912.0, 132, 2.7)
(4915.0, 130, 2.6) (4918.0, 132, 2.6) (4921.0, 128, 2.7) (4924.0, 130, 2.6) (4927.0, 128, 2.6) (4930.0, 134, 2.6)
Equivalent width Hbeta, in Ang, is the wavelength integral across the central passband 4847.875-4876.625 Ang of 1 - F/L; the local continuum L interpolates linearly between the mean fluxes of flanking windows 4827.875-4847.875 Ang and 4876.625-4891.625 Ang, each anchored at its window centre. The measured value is 2.4 Ang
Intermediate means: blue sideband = 134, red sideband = 132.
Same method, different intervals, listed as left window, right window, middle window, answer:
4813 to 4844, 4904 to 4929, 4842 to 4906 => 1.50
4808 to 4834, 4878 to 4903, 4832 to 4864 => 1.28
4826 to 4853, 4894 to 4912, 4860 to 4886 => 1.98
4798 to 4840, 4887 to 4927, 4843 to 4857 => -0.05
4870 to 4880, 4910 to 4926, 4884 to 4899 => -0.40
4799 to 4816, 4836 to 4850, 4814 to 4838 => 0.56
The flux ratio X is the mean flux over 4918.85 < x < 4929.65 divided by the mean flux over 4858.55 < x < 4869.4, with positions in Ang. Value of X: 1.2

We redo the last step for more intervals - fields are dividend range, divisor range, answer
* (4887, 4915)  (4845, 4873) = 1.09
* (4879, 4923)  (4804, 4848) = 0.99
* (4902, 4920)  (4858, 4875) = 1.13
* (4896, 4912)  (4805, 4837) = 1.01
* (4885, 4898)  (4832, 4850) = 0.99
